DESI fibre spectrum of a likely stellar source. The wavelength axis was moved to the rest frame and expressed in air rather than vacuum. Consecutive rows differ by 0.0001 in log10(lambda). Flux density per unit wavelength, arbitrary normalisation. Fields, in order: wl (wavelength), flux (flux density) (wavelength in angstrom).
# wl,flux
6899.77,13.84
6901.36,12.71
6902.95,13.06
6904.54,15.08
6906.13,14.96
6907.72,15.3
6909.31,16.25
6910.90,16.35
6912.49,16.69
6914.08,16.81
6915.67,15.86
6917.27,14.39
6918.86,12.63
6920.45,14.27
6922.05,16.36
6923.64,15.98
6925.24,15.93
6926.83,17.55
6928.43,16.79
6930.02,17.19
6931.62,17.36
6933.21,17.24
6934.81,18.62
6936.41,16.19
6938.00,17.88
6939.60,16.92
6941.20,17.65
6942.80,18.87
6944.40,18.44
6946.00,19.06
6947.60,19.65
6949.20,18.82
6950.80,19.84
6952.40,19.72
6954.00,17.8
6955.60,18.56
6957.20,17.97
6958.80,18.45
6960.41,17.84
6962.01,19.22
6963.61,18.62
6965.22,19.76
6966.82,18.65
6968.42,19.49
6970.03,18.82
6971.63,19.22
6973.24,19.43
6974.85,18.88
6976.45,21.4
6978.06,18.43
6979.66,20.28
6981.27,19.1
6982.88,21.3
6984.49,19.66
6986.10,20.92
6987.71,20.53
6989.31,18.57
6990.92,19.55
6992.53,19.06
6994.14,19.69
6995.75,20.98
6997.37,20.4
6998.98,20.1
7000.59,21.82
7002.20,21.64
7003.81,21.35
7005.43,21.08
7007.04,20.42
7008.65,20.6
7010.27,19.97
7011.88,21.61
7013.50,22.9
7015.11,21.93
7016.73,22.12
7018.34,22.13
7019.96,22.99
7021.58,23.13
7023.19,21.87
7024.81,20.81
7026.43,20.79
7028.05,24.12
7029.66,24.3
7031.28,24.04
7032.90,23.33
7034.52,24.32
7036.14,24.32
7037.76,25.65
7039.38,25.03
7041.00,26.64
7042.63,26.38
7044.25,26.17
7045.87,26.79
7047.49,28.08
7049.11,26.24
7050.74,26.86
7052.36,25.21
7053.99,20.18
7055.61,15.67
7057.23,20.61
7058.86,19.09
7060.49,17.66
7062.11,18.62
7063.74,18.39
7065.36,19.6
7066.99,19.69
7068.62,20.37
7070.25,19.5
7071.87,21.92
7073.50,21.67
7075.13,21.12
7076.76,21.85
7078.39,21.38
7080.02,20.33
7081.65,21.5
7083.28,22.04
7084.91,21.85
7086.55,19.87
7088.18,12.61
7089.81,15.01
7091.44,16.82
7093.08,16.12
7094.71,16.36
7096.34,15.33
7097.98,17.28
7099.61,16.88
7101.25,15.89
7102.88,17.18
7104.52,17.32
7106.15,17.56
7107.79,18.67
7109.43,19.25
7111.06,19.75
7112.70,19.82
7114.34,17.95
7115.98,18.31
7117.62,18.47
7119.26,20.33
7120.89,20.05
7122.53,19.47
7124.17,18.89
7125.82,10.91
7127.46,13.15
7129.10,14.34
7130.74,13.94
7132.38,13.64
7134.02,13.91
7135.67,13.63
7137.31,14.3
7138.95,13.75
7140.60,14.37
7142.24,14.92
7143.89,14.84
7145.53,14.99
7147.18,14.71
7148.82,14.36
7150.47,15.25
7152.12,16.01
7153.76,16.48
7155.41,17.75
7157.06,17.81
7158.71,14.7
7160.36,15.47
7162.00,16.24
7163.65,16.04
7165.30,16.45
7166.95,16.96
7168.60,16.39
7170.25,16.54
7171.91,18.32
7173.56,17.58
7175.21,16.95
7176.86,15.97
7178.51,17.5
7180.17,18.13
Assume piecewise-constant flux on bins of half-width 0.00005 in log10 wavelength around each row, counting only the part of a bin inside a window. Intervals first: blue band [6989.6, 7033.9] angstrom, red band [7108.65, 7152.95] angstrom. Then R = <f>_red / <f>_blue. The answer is 0.7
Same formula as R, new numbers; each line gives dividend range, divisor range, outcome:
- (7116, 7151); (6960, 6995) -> 0.79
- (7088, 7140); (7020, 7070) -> 0.73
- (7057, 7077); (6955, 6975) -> 1.06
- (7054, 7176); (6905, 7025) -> 0.92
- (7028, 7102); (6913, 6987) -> 1.16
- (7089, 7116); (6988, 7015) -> 0.84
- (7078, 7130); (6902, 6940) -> 1.11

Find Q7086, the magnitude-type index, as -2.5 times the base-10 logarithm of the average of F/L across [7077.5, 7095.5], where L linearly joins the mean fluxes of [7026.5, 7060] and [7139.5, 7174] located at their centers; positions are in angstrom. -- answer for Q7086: 0.13 mag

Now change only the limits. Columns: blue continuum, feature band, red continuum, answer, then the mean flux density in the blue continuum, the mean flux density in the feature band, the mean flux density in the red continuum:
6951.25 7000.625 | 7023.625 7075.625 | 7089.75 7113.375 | -0.23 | 19.5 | 22.6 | 17.3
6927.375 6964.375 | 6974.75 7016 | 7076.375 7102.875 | -0.13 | 18.2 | 20.5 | 18.1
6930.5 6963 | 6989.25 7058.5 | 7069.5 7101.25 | -0.21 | 18.3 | 22.6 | 18.8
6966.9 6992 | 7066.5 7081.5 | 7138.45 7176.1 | -0.18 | 19.7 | 20.9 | 16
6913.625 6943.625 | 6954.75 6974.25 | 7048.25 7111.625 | -0.10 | 16.5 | 18.8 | 19.3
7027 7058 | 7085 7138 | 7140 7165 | 0.13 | 24.4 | 16.7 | 15.6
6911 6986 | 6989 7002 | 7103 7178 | -0.14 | 18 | 20.1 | 16.4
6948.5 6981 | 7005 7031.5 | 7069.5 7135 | -0.18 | 19.1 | 22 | 17.9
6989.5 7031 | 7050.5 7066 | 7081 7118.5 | -0.02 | 21.4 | 20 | 17.9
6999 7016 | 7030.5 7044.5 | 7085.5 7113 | -0.25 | 21.3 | 25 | 17.1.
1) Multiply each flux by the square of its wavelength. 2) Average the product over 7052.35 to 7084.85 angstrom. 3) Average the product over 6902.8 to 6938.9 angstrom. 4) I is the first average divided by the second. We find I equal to 1.3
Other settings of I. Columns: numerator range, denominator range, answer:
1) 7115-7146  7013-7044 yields 0.68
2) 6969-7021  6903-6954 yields 1.24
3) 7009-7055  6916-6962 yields 1.40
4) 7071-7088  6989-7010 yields 1.05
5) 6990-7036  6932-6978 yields 1.18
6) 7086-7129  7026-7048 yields 0.70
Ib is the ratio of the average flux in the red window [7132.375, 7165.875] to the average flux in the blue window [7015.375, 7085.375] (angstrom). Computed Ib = 0.68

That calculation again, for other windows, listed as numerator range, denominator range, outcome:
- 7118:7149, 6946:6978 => 0.80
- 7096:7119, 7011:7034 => 0.79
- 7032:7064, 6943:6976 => 1.23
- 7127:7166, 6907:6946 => 0.91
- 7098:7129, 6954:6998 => 0.91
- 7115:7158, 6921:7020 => 0.81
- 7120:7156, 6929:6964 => 0.83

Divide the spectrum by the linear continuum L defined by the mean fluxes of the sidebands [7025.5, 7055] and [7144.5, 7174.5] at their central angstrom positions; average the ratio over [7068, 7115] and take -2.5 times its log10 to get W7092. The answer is 0.13 mag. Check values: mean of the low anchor 24.8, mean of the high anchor 16.2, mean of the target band 18.7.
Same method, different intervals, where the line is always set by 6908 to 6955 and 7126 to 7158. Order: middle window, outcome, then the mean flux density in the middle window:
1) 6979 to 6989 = -0.22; 20.2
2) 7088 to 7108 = -0.08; 16.4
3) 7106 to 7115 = -0.24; 18.9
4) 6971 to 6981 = -0.18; 19.6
